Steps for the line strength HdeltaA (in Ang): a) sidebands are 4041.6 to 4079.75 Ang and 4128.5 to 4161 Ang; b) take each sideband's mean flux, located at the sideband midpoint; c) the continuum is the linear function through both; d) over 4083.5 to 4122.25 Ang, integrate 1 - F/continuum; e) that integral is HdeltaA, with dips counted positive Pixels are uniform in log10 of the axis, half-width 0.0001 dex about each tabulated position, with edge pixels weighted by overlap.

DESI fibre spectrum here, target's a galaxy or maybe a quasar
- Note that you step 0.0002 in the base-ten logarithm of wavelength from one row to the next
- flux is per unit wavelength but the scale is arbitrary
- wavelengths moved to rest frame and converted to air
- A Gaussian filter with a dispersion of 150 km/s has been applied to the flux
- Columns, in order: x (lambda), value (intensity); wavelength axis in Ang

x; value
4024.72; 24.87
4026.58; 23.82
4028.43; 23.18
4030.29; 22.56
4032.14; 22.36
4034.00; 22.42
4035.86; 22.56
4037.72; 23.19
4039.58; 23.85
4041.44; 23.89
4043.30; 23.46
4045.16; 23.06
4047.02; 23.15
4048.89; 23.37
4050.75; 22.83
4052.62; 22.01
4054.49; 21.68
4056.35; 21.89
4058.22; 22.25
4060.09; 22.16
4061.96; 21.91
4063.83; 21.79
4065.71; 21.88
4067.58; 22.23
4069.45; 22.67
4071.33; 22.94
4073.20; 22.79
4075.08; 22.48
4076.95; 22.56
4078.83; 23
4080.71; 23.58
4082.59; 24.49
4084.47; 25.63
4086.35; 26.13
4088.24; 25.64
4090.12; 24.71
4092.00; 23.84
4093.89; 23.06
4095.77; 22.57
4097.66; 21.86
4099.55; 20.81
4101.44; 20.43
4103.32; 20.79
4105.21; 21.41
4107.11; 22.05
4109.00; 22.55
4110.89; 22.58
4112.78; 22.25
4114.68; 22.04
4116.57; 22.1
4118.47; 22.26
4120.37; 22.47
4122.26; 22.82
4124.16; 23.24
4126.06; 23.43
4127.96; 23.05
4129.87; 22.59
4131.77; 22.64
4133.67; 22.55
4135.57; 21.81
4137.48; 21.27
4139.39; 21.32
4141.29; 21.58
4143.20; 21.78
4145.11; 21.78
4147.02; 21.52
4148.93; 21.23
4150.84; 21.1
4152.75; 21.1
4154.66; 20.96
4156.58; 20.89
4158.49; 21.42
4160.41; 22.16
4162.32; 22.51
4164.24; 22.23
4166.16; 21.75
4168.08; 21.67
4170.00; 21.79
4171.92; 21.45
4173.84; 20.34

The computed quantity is -1.18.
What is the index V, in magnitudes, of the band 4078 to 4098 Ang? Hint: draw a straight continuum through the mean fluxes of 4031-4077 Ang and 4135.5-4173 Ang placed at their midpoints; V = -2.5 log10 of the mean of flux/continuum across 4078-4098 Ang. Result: -0.087 mag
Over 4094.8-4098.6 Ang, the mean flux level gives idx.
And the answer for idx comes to 22.2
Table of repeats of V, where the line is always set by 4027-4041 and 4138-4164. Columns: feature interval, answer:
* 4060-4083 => -0.01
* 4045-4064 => 0.02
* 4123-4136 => -0.05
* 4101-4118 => 0.01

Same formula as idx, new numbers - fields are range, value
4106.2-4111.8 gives 22.4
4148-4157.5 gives 21.1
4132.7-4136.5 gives 22.2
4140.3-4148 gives 21.7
